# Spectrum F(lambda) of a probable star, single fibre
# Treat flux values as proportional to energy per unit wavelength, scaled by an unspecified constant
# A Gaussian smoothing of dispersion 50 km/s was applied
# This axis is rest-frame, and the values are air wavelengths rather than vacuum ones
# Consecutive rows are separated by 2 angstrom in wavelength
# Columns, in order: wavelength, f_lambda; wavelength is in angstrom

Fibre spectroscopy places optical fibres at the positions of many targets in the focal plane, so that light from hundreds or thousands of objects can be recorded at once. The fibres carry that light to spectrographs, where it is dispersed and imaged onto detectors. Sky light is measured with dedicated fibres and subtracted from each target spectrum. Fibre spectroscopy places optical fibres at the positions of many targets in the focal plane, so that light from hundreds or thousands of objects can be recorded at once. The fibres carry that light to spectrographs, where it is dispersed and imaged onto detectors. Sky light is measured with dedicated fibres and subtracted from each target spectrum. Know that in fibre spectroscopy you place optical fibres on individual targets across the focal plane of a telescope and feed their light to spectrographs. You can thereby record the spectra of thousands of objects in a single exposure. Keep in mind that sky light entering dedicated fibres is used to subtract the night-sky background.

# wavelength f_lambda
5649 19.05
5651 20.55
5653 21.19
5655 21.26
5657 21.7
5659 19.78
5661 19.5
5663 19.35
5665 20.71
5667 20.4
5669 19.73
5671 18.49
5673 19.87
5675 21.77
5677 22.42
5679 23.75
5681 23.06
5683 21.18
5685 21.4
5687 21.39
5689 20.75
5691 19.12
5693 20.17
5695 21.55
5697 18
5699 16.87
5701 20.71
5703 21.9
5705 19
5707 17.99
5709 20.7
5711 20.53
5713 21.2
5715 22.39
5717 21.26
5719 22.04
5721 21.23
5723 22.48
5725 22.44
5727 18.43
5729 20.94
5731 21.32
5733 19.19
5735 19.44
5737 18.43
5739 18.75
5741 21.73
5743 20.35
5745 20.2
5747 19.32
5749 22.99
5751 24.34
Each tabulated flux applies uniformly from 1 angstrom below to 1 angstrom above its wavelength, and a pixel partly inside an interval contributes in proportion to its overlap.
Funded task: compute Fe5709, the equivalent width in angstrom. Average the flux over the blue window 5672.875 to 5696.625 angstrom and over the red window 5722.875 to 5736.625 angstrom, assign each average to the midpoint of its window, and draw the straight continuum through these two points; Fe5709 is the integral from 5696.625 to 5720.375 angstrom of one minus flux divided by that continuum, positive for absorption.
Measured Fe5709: 0.61 angstrom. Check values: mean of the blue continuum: 21.3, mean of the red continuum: 20.4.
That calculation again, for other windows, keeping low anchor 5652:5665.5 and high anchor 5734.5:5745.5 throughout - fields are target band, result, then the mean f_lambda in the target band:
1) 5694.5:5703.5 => 0.25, 19.6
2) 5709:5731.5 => -1.45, 21.3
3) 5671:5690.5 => -1.14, 21.5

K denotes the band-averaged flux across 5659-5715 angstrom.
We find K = 20.4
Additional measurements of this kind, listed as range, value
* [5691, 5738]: 20.3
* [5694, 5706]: 19.7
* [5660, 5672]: 19.7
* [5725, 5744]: 20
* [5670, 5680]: 21.3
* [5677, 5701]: 20.7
